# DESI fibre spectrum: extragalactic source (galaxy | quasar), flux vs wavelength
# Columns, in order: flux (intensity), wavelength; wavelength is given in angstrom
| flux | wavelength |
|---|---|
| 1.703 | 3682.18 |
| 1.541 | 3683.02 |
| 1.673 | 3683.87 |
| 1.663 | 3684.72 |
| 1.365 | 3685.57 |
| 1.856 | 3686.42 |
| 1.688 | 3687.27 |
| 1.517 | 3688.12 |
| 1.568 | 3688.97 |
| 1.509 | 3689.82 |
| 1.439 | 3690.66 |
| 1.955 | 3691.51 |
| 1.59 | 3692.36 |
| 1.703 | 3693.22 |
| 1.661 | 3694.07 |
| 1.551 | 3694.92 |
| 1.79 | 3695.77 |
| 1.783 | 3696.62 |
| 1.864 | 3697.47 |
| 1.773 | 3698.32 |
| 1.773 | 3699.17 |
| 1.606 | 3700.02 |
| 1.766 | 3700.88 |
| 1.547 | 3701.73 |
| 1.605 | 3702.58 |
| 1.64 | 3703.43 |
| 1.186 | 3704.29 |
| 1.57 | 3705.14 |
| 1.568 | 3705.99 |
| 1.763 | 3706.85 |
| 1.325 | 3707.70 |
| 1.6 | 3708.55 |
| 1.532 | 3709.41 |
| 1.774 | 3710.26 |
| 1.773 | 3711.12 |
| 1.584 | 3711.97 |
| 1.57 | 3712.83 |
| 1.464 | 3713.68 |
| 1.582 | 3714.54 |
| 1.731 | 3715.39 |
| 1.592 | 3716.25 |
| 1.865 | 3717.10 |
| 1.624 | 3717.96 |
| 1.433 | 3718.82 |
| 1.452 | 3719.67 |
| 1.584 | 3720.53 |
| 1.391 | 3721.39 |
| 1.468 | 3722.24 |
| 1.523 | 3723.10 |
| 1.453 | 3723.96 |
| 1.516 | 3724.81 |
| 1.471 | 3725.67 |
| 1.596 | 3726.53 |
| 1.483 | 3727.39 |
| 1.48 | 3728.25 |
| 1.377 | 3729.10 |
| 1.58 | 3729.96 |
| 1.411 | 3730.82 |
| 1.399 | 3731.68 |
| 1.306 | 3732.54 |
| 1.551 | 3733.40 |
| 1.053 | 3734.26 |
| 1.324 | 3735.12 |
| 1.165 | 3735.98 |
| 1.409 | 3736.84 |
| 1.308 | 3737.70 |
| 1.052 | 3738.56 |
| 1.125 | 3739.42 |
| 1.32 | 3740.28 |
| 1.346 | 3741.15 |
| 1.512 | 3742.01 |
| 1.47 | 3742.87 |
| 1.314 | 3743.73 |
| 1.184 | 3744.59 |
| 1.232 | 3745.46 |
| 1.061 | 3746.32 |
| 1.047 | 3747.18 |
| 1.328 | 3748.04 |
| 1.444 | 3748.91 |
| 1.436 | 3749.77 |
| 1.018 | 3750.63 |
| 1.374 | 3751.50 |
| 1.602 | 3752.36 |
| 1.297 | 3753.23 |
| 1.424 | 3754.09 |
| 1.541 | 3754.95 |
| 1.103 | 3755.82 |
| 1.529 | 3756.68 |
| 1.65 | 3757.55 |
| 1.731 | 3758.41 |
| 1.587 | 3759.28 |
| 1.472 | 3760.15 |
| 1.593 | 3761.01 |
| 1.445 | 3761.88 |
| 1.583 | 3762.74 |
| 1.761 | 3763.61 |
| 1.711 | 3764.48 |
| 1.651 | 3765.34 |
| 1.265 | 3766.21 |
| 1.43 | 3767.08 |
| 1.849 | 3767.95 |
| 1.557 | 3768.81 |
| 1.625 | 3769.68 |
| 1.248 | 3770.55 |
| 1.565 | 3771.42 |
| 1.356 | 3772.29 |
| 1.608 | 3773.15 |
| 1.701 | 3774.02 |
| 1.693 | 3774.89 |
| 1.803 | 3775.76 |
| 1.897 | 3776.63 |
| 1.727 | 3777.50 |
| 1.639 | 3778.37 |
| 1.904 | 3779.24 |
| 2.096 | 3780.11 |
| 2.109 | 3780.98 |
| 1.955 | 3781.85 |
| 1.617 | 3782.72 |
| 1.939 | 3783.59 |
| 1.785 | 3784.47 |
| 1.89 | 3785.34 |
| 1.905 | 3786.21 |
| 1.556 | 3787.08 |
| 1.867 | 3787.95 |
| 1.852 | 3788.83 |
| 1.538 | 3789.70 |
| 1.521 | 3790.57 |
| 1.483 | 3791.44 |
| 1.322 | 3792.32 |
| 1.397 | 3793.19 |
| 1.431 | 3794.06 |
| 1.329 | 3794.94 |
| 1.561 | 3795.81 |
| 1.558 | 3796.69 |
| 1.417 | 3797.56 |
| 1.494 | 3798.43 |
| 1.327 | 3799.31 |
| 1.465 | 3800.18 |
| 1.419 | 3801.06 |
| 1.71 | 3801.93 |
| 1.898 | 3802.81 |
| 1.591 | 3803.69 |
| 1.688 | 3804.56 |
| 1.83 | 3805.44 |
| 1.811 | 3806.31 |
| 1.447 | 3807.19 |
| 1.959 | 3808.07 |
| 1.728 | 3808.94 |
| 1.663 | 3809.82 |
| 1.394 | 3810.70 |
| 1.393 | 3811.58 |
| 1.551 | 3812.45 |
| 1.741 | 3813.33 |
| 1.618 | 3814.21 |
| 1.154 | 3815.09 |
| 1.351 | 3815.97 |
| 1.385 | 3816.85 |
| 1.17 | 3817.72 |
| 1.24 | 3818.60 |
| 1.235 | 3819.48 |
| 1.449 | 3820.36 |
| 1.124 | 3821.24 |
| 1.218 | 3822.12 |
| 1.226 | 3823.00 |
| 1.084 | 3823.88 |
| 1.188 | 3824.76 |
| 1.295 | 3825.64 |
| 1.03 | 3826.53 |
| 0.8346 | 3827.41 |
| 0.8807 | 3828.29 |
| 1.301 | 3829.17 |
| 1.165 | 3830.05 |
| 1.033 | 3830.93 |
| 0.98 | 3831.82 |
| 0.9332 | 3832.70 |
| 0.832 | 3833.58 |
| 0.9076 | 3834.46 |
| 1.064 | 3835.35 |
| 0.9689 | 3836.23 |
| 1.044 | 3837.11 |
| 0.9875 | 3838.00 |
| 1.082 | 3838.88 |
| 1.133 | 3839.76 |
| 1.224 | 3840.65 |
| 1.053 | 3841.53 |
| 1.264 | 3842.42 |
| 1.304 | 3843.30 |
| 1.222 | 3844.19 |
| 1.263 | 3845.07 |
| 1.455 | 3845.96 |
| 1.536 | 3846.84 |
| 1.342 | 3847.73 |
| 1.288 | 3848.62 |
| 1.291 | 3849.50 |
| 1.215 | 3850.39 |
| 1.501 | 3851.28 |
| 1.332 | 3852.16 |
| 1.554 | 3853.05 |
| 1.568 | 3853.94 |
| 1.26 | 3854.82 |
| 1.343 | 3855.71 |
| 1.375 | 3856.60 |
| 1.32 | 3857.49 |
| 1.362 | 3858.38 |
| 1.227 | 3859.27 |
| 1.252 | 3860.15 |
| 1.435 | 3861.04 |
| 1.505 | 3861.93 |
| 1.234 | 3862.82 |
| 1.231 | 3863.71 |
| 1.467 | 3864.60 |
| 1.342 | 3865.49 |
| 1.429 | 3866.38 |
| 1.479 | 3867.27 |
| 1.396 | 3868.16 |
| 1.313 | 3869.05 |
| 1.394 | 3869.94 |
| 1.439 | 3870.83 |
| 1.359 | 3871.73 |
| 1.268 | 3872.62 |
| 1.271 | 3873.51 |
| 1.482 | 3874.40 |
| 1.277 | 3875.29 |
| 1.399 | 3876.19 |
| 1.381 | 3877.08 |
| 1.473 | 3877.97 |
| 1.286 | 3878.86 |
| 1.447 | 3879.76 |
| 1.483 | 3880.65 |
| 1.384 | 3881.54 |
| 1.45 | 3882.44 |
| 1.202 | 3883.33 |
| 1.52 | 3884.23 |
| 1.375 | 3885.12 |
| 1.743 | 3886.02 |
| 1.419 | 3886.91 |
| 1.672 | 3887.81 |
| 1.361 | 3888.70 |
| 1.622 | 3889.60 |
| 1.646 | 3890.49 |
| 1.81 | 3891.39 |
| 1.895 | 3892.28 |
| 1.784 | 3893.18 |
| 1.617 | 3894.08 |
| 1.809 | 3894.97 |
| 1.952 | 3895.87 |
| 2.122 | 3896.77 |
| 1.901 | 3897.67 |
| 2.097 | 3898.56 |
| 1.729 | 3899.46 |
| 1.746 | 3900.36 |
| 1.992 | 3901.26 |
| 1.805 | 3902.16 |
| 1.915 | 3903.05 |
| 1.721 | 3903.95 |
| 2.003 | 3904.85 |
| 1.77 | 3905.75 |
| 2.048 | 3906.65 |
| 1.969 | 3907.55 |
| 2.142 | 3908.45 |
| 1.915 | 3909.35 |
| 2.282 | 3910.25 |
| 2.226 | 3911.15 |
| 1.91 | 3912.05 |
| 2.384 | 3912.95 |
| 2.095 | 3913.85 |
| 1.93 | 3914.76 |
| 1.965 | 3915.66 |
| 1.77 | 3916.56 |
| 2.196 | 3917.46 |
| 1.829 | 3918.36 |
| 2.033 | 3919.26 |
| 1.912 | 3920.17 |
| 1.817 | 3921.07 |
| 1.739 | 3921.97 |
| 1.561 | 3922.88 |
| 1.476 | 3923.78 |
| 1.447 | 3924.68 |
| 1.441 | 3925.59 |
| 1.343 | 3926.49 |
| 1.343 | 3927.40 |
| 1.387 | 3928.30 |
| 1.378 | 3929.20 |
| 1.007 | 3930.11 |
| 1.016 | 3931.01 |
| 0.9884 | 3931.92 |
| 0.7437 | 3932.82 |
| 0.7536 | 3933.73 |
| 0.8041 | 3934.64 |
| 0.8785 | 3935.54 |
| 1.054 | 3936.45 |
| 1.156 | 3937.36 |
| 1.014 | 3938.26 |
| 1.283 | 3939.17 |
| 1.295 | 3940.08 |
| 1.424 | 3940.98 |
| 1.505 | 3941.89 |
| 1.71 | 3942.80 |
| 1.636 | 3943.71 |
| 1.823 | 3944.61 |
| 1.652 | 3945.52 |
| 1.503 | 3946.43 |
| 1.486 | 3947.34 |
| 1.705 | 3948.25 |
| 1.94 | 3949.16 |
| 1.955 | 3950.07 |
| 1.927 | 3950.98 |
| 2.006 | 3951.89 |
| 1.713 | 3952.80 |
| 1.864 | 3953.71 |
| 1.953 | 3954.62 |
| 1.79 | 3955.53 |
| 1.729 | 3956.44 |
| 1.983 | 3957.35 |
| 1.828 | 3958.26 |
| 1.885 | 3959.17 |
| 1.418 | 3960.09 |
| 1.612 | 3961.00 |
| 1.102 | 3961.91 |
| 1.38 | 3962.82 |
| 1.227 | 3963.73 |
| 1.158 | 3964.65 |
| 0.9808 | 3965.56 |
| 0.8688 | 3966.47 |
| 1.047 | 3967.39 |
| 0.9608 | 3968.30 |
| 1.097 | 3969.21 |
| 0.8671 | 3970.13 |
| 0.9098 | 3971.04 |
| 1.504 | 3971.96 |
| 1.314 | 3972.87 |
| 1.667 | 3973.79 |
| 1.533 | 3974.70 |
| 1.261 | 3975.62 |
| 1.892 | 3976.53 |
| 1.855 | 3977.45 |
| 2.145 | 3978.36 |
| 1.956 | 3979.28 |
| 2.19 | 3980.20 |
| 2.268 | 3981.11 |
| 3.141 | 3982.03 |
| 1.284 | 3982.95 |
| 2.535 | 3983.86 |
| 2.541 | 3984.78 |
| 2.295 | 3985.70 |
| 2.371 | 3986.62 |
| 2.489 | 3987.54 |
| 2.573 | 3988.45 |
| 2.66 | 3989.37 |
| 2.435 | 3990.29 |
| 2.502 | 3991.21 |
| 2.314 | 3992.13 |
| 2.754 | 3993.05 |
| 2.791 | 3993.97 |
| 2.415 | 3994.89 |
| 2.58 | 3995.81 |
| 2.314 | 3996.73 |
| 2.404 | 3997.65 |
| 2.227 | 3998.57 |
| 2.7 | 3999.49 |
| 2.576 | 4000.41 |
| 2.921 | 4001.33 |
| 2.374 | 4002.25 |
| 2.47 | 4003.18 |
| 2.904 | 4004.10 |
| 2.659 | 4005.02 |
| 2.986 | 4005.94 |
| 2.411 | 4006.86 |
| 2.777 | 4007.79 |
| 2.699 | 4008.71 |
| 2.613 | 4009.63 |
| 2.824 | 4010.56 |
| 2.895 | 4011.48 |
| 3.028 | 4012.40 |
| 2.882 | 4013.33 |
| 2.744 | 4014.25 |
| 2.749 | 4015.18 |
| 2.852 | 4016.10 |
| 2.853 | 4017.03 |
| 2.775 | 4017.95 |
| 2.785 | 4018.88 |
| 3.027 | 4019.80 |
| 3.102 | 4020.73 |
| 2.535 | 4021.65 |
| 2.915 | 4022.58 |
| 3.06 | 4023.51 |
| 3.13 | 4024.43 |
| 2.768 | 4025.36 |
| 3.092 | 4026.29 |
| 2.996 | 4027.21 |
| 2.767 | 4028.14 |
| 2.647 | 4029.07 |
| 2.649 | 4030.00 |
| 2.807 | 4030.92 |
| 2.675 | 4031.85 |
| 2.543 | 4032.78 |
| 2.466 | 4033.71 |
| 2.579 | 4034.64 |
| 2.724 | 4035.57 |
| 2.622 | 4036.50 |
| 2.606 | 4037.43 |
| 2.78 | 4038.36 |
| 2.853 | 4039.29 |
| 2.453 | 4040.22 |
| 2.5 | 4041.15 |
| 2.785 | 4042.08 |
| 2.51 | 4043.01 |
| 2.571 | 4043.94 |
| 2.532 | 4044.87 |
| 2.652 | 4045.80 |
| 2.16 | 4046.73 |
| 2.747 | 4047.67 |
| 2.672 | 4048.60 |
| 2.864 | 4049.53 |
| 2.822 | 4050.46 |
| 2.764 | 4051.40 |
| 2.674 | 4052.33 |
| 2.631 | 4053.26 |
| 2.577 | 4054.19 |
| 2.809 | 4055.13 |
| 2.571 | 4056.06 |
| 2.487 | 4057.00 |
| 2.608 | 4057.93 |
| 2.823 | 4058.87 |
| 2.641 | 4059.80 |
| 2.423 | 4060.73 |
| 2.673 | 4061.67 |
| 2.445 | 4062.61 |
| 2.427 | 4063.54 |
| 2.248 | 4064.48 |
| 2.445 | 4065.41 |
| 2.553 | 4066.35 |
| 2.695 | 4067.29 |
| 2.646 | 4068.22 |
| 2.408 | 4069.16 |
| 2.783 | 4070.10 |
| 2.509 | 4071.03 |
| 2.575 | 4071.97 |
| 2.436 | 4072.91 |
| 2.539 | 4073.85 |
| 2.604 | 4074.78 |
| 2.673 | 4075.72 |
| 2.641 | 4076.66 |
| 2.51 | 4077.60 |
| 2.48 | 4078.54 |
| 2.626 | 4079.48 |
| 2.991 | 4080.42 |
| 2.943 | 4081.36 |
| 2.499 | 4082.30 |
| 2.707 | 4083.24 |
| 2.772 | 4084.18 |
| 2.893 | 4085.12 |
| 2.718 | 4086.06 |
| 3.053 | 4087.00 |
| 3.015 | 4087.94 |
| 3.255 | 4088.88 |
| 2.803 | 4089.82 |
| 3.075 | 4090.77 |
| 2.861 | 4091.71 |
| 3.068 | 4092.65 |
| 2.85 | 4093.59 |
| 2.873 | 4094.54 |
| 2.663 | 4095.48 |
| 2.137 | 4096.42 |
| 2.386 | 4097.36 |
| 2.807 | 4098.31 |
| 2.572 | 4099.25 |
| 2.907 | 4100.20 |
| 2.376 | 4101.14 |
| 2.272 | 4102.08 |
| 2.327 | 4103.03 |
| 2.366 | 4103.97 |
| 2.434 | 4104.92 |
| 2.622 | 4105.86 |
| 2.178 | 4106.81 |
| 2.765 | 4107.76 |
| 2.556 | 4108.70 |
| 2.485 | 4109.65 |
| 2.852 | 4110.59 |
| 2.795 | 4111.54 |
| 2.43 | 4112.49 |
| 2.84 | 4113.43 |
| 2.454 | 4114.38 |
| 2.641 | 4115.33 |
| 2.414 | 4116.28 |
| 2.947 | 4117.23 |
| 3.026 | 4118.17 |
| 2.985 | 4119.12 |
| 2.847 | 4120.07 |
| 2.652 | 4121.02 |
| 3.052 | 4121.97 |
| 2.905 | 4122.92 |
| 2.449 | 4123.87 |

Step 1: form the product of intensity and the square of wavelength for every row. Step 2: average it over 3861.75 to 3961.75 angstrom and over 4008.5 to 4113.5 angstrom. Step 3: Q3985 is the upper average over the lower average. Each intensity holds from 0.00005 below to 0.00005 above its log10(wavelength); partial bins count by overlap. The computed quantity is 1.80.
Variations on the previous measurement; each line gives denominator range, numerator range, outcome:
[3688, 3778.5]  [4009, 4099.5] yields 2.11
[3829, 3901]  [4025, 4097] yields 2.12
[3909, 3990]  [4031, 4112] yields 1.70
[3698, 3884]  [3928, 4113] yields 1.81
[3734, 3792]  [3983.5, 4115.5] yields 2.01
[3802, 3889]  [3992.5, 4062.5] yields 2.21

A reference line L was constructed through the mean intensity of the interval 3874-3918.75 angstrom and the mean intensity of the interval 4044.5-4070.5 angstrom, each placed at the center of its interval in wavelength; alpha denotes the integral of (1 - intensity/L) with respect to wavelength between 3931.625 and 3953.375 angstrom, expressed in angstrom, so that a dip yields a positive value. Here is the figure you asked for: 6.4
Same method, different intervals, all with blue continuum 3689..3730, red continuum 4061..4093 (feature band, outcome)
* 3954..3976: 9.1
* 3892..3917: 2.6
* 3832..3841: 4.4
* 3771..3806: 3.2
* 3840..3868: 9.4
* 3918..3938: 8.2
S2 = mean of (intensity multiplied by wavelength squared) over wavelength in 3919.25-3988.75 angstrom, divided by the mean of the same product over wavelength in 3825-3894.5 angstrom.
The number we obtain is 1.2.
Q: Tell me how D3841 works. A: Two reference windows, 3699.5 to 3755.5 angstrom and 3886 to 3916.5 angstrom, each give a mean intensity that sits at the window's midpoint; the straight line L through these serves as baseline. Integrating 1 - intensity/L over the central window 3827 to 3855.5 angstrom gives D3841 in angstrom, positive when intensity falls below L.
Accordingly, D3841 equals 9.1 angstrom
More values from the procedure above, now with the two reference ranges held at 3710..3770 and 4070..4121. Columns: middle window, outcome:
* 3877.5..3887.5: 2.6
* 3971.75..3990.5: 1.6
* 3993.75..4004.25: -0.9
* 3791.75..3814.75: 1.5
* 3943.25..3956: 2.3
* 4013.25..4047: -3.9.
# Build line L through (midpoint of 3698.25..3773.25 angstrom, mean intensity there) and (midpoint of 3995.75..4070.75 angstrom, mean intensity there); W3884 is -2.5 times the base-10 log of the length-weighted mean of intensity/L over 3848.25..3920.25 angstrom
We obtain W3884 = 0.27 mag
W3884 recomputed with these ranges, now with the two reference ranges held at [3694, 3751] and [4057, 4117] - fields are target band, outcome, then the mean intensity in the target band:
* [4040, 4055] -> -0.049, 2.63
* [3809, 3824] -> 0.283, 1.37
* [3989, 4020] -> -0.127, 2.67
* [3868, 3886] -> 0.380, 1.39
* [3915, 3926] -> 0.189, 1.77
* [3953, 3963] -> 0.295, 1.7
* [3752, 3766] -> 0.039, 1.54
